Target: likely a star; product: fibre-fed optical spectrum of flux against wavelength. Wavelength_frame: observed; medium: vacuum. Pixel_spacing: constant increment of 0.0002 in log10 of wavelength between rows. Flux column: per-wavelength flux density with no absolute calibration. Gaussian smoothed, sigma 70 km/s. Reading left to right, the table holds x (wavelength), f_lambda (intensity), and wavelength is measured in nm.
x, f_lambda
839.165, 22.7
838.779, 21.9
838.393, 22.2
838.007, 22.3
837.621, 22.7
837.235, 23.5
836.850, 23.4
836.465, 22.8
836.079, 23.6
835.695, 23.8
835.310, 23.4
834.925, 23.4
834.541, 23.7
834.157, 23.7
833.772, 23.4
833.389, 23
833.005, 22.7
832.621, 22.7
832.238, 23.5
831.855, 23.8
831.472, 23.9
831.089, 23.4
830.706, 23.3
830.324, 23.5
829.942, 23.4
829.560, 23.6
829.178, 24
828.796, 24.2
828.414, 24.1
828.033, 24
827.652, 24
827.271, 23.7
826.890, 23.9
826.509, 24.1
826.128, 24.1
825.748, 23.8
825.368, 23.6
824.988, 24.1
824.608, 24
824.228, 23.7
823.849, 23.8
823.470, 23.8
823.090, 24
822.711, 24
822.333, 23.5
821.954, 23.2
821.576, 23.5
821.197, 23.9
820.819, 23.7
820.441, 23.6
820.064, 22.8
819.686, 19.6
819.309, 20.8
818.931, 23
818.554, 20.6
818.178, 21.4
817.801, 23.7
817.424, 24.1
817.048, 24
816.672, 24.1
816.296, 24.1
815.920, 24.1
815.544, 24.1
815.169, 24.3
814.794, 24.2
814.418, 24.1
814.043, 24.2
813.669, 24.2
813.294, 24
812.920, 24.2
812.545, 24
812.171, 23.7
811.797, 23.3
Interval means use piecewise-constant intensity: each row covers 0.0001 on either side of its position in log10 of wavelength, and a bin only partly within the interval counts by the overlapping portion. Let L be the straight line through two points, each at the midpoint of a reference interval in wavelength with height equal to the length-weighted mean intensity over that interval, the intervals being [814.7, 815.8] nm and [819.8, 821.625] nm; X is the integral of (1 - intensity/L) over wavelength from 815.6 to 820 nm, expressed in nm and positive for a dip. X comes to 0.200 nm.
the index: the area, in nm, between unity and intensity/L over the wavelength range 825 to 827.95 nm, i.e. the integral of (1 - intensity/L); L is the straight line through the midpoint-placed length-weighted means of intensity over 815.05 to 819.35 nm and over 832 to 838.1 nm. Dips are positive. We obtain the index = -0.08 nm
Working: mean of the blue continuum 23.3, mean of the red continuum 23.2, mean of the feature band 23.9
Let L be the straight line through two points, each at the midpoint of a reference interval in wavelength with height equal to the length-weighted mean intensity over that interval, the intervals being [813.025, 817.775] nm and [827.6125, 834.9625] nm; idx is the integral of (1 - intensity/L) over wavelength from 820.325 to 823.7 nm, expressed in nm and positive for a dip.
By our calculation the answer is 0.03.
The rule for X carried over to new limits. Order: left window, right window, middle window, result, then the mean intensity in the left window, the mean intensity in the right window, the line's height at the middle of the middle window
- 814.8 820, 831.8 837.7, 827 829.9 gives -0.09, 23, 23.3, 23.2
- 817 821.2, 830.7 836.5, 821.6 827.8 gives -0.27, 22.5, 23.4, 22.8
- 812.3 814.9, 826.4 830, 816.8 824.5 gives 0.31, 24.1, 23.9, 24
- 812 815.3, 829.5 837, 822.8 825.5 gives -0.02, 24.1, 23.4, 23.7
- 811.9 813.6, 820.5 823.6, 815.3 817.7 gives -0.02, 23.9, 23.7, 23.8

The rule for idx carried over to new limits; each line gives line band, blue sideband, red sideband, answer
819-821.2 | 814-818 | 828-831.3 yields 0.15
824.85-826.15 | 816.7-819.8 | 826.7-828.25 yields -0.02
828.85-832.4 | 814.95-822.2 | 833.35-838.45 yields -0.07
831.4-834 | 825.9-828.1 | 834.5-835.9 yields 0.05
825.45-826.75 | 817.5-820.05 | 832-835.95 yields -0.08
